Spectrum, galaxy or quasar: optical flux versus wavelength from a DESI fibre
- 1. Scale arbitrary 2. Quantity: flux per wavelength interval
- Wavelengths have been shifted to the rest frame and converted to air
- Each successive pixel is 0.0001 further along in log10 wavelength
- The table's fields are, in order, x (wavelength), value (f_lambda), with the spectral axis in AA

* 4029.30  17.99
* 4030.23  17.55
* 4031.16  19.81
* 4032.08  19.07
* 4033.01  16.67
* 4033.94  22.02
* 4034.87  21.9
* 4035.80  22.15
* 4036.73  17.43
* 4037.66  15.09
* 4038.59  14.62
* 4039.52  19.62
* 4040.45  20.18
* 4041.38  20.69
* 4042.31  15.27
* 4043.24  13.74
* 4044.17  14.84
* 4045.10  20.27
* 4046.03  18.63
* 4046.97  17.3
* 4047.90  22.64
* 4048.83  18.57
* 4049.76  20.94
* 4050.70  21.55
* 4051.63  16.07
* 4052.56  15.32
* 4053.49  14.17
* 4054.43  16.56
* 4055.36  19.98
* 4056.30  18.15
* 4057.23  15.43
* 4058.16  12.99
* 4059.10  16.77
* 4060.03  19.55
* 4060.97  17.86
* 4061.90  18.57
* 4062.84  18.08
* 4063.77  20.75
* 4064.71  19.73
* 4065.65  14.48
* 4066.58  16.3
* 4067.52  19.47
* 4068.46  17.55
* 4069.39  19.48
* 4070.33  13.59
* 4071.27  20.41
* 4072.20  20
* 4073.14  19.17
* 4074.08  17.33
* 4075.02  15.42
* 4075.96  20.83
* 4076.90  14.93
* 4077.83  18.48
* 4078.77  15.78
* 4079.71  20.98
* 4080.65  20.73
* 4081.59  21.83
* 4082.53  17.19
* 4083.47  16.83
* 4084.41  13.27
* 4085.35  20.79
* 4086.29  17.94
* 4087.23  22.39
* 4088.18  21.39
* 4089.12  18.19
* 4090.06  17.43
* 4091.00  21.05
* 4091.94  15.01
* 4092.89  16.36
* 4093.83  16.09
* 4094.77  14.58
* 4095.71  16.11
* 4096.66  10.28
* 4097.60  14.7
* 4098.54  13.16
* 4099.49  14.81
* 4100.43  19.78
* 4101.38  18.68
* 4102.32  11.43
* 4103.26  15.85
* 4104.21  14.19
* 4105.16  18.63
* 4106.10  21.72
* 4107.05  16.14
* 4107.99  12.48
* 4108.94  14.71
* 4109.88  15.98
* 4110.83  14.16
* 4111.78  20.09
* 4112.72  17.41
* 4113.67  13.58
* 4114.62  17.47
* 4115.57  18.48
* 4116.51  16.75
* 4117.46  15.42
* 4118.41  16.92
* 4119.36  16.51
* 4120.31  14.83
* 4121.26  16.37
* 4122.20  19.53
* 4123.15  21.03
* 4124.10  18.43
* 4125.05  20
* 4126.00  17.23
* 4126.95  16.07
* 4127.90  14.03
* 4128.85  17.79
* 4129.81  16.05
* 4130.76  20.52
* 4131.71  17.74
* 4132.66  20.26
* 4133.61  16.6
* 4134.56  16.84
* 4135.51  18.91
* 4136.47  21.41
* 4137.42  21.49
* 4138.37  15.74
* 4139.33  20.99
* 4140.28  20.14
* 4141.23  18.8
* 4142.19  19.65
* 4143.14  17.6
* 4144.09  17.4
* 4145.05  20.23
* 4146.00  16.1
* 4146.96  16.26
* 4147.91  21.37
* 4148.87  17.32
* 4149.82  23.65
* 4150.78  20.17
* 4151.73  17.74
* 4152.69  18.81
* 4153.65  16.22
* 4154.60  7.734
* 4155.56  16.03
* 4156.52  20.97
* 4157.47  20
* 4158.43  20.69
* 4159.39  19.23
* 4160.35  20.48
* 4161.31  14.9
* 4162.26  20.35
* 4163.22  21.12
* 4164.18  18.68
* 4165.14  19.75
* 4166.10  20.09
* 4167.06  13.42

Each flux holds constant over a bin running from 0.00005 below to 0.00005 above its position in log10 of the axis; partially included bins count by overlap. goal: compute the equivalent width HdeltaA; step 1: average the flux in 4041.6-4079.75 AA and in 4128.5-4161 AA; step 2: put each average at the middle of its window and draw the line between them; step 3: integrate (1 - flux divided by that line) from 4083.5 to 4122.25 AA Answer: 3.3 AA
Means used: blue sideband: 17.7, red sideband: 18.5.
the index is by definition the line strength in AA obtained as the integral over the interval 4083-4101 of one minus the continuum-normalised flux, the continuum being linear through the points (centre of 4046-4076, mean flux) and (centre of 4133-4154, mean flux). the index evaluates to 1.38 AA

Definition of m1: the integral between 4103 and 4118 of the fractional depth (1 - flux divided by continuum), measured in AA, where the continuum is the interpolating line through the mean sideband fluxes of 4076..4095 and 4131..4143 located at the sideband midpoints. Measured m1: 1.7 AA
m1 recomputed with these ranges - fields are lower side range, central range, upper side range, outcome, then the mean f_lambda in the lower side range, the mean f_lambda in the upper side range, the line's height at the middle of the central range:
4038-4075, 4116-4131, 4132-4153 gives 1.1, 17.8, 19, 18.7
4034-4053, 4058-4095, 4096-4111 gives -2.8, 18.4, 15.5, 16.8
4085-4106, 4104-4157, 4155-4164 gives 1.3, 16.8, 19.2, 18.1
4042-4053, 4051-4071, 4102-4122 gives 0.4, 18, 16.2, 17.6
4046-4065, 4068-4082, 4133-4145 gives -0.1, 18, 18.9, 18.2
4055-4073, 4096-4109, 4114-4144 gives 1.8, 17.9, 18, 18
